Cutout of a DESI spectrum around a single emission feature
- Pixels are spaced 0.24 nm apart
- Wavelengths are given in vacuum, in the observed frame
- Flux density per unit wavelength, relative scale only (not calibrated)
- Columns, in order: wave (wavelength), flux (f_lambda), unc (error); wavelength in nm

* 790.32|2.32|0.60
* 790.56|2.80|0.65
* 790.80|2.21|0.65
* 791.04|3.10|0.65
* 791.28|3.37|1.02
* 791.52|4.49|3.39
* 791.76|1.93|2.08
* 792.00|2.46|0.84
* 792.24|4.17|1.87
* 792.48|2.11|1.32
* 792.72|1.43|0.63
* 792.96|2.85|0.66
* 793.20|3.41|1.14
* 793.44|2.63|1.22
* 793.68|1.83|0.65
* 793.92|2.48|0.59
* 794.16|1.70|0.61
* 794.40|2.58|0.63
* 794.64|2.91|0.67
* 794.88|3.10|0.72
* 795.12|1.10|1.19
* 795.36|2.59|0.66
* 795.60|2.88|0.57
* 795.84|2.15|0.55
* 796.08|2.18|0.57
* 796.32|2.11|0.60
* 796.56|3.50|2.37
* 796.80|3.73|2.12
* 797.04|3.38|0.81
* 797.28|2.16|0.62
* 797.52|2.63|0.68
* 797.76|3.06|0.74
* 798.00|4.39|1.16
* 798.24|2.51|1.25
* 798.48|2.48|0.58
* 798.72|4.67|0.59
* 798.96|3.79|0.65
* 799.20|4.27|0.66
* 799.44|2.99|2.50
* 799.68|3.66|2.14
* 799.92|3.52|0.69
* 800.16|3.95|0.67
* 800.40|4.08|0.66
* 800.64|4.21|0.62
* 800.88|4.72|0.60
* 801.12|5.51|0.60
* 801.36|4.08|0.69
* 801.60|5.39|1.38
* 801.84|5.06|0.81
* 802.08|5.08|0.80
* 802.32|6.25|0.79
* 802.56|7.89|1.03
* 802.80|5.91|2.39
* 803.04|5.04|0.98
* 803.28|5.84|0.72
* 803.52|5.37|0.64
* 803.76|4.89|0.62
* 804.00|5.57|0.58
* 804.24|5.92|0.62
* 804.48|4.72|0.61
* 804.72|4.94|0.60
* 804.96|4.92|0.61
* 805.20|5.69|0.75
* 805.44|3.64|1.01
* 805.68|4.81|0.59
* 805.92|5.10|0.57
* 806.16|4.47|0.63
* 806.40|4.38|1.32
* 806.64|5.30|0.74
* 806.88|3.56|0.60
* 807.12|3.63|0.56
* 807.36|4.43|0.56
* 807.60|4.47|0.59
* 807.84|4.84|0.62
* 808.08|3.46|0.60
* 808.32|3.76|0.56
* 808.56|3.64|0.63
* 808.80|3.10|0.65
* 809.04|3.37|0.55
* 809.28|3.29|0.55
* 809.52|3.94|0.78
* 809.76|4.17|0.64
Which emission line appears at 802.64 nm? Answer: Mg II 2798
